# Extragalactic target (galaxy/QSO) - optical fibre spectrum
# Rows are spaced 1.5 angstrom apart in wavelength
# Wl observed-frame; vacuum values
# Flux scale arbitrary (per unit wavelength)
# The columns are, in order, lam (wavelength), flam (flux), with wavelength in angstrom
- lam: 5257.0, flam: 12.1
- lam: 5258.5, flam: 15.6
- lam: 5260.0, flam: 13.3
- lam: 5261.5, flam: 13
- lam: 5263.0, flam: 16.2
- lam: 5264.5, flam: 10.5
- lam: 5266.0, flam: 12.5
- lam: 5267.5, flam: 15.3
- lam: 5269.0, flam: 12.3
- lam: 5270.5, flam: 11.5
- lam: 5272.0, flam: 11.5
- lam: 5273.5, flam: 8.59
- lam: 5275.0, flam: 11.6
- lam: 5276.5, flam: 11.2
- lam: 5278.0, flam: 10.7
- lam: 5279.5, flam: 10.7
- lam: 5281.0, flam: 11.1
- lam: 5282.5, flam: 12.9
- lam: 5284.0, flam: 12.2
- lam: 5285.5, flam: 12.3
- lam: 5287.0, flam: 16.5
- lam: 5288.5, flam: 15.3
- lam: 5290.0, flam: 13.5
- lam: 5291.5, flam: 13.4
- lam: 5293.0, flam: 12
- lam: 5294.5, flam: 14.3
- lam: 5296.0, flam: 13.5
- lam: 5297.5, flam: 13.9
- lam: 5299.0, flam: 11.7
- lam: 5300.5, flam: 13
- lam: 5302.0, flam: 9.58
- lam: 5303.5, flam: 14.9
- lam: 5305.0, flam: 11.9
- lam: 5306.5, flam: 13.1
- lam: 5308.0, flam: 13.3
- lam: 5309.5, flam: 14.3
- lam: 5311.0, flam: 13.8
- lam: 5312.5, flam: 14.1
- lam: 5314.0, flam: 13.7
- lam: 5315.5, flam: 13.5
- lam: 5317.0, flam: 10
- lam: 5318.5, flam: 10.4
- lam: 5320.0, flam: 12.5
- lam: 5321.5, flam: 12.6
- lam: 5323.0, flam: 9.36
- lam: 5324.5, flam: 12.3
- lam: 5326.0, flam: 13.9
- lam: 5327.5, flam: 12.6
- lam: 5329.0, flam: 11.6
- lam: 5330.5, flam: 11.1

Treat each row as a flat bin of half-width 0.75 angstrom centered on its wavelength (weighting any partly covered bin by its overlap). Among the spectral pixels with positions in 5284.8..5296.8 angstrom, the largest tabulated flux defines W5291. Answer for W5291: 16.5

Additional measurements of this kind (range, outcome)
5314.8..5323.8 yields 13.5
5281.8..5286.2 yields 12.9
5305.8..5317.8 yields 14.3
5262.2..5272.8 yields 16.2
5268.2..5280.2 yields 12.3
